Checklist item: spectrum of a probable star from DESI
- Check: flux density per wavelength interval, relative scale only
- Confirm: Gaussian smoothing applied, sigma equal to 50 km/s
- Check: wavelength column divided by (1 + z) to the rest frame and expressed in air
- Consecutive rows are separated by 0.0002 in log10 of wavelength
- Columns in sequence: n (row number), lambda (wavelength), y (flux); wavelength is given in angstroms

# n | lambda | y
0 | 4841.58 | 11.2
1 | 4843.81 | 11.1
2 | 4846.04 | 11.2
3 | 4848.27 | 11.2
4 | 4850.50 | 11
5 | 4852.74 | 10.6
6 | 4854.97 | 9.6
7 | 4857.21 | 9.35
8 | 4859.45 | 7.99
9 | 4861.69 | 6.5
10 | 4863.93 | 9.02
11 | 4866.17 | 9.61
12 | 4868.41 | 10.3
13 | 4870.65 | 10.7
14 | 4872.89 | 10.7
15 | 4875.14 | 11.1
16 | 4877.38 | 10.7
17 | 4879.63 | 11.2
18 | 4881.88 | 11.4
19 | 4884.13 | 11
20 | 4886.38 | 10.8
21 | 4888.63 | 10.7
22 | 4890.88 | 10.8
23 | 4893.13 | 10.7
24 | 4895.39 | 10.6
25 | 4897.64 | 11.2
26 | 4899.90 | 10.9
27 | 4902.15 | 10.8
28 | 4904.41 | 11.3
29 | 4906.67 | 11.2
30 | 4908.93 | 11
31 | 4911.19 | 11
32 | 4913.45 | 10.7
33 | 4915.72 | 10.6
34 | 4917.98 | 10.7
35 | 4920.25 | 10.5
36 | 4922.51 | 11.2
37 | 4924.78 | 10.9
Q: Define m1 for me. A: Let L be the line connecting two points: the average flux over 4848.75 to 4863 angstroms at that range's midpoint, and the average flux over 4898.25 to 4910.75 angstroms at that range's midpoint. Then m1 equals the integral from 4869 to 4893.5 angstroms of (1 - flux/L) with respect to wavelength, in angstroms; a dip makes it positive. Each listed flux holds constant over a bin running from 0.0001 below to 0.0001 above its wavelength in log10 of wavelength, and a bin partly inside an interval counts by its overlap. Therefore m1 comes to -1.7 angstroms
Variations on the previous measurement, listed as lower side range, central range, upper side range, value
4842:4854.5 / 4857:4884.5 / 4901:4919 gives 2.47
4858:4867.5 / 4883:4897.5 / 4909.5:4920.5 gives -1.80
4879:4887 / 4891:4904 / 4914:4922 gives 0.07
